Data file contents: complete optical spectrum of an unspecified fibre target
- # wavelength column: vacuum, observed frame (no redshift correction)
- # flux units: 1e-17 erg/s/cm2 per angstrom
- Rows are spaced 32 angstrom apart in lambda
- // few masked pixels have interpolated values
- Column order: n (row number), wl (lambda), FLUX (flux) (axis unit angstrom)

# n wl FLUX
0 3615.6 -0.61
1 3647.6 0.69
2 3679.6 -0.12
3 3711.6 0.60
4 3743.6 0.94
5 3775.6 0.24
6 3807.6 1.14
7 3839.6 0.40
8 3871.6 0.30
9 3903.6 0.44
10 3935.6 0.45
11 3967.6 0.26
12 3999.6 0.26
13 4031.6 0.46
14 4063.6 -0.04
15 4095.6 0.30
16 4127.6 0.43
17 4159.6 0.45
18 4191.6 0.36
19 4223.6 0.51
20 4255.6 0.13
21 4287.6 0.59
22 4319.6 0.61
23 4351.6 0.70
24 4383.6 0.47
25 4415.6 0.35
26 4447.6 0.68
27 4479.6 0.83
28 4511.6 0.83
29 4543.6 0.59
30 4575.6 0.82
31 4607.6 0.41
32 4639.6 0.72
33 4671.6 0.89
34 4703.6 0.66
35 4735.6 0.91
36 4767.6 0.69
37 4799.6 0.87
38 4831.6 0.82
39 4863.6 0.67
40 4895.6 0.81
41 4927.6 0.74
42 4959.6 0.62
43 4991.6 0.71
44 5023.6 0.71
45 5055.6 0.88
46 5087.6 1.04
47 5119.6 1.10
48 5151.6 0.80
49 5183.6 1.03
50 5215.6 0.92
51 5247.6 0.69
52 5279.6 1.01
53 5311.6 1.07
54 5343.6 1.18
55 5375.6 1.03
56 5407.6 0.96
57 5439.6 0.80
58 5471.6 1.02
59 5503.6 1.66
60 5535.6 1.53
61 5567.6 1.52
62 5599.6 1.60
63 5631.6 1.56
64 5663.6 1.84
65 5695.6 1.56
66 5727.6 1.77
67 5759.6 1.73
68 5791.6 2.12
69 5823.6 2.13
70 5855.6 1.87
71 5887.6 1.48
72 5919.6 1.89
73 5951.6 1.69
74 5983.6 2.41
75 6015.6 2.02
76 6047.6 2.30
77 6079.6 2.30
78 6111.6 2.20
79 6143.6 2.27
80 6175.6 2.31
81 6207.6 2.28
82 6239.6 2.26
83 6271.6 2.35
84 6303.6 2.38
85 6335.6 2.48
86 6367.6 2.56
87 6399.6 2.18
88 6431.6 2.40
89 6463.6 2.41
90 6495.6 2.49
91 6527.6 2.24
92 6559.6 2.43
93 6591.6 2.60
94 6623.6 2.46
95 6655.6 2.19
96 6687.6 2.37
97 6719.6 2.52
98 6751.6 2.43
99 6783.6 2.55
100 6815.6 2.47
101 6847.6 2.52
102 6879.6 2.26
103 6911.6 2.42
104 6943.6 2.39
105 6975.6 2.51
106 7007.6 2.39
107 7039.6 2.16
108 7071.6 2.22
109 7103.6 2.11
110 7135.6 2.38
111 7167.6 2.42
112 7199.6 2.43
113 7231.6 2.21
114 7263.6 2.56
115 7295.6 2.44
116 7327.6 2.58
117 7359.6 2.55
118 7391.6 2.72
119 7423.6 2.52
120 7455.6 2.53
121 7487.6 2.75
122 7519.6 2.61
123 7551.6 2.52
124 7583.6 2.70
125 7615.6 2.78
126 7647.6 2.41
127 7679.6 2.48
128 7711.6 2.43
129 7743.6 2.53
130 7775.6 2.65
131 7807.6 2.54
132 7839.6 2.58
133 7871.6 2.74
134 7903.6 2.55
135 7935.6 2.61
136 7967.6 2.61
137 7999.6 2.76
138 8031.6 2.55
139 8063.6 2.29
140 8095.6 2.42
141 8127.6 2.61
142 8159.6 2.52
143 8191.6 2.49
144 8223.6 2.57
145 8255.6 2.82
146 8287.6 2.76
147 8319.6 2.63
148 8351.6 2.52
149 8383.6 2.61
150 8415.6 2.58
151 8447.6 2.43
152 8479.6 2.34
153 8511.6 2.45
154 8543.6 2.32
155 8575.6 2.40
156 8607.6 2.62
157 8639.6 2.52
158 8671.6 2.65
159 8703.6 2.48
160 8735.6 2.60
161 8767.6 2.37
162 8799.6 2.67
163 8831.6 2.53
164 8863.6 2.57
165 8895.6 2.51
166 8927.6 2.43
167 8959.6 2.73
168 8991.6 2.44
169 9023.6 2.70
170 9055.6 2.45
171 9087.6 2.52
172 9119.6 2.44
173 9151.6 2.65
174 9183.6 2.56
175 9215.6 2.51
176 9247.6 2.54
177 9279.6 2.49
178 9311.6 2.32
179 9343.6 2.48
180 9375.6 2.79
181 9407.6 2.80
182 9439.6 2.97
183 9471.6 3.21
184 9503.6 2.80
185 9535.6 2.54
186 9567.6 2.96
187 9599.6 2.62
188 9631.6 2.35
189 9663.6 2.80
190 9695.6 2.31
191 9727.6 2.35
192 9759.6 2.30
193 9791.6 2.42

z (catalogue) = 0.370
